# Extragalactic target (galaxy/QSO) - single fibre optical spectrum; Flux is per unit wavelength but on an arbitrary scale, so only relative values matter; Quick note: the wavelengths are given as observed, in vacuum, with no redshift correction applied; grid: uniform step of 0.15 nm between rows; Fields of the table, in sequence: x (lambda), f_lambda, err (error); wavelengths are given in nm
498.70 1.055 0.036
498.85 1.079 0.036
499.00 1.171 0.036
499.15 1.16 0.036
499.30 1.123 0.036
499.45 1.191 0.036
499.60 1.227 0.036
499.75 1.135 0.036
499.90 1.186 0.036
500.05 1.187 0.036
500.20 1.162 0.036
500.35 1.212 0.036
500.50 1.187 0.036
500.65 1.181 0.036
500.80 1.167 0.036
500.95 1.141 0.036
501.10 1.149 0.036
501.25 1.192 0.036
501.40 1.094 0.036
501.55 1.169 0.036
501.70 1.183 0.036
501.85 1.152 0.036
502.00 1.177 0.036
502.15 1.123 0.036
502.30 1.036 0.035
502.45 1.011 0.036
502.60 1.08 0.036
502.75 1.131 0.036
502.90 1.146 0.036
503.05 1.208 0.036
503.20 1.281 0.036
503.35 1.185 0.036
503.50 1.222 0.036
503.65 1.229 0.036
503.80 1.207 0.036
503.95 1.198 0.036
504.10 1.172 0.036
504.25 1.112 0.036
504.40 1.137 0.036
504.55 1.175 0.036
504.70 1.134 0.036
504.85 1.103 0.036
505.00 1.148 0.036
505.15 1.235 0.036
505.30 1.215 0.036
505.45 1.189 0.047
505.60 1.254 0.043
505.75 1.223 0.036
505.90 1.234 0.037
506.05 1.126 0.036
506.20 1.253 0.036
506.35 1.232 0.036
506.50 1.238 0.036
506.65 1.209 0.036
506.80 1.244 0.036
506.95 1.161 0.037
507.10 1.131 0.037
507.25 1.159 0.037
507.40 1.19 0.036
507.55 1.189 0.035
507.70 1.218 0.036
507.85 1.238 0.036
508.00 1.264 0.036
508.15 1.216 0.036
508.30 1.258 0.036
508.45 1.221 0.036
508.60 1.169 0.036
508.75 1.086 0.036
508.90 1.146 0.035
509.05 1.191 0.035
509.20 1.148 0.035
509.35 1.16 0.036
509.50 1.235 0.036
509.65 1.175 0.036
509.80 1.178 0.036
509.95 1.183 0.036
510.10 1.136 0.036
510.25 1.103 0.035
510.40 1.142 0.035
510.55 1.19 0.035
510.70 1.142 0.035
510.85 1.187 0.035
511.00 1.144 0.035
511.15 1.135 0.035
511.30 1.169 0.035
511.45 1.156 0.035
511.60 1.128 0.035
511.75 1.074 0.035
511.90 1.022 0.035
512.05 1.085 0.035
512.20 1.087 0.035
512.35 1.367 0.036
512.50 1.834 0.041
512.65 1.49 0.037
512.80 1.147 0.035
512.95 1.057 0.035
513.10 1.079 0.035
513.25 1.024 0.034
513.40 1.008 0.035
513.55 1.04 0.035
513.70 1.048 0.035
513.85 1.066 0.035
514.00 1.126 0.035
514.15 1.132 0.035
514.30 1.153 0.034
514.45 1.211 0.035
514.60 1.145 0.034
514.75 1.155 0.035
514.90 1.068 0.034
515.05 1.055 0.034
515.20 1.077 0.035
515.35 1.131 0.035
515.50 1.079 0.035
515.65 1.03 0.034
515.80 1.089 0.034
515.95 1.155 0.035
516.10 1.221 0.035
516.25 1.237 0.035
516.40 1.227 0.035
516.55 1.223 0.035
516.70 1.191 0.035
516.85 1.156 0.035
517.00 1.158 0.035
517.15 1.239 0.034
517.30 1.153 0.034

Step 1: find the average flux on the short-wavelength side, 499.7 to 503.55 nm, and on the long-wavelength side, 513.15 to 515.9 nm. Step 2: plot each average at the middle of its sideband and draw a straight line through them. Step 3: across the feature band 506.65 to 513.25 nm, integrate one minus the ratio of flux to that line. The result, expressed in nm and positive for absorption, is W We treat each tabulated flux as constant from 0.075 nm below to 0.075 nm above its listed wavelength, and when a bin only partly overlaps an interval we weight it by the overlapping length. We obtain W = -0.42 nm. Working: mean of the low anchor 1.16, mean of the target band 1.19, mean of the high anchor 1.09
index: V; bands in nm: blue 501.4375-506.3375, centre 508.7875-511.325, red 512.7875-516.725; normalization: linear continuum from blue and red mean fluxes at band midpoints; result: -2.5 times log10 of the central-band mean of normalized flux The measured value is -0.02 mag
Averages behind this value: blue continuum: 1.17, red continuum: 1.12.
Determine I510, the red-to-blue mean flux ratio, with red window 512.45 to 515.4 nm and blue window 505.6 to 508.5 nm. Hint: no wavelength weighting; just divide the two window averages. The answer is 0.9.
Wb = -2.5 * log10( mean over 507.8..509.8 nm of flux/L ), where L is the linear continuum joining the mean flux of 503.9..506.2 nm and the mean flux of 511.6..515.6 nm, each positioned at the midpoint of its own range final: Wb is -0.03 mag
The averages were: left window 1.18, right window 1.14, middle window 1.19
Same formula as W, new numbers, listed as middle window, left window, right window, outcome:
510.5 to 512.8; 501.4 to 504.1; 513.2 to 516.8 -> -0.163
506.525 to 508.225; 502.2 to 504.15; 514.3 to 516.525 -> -0.073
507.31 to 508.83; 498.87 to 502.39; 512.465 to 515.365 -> -0.071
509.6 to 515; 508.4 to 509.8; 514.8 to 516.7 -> -0.007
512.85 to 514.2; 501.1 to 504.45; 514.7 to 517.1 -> 0.094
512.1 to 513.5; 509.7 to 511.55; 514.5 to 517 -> -0.094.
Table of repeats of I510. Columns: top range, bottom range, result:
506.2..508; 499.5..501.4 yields 1.03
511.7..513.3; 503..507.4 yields 1.01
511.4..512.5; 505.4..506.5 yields 0.97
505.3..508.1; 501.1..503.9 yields 1.04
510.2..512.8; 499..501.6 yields 1.03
